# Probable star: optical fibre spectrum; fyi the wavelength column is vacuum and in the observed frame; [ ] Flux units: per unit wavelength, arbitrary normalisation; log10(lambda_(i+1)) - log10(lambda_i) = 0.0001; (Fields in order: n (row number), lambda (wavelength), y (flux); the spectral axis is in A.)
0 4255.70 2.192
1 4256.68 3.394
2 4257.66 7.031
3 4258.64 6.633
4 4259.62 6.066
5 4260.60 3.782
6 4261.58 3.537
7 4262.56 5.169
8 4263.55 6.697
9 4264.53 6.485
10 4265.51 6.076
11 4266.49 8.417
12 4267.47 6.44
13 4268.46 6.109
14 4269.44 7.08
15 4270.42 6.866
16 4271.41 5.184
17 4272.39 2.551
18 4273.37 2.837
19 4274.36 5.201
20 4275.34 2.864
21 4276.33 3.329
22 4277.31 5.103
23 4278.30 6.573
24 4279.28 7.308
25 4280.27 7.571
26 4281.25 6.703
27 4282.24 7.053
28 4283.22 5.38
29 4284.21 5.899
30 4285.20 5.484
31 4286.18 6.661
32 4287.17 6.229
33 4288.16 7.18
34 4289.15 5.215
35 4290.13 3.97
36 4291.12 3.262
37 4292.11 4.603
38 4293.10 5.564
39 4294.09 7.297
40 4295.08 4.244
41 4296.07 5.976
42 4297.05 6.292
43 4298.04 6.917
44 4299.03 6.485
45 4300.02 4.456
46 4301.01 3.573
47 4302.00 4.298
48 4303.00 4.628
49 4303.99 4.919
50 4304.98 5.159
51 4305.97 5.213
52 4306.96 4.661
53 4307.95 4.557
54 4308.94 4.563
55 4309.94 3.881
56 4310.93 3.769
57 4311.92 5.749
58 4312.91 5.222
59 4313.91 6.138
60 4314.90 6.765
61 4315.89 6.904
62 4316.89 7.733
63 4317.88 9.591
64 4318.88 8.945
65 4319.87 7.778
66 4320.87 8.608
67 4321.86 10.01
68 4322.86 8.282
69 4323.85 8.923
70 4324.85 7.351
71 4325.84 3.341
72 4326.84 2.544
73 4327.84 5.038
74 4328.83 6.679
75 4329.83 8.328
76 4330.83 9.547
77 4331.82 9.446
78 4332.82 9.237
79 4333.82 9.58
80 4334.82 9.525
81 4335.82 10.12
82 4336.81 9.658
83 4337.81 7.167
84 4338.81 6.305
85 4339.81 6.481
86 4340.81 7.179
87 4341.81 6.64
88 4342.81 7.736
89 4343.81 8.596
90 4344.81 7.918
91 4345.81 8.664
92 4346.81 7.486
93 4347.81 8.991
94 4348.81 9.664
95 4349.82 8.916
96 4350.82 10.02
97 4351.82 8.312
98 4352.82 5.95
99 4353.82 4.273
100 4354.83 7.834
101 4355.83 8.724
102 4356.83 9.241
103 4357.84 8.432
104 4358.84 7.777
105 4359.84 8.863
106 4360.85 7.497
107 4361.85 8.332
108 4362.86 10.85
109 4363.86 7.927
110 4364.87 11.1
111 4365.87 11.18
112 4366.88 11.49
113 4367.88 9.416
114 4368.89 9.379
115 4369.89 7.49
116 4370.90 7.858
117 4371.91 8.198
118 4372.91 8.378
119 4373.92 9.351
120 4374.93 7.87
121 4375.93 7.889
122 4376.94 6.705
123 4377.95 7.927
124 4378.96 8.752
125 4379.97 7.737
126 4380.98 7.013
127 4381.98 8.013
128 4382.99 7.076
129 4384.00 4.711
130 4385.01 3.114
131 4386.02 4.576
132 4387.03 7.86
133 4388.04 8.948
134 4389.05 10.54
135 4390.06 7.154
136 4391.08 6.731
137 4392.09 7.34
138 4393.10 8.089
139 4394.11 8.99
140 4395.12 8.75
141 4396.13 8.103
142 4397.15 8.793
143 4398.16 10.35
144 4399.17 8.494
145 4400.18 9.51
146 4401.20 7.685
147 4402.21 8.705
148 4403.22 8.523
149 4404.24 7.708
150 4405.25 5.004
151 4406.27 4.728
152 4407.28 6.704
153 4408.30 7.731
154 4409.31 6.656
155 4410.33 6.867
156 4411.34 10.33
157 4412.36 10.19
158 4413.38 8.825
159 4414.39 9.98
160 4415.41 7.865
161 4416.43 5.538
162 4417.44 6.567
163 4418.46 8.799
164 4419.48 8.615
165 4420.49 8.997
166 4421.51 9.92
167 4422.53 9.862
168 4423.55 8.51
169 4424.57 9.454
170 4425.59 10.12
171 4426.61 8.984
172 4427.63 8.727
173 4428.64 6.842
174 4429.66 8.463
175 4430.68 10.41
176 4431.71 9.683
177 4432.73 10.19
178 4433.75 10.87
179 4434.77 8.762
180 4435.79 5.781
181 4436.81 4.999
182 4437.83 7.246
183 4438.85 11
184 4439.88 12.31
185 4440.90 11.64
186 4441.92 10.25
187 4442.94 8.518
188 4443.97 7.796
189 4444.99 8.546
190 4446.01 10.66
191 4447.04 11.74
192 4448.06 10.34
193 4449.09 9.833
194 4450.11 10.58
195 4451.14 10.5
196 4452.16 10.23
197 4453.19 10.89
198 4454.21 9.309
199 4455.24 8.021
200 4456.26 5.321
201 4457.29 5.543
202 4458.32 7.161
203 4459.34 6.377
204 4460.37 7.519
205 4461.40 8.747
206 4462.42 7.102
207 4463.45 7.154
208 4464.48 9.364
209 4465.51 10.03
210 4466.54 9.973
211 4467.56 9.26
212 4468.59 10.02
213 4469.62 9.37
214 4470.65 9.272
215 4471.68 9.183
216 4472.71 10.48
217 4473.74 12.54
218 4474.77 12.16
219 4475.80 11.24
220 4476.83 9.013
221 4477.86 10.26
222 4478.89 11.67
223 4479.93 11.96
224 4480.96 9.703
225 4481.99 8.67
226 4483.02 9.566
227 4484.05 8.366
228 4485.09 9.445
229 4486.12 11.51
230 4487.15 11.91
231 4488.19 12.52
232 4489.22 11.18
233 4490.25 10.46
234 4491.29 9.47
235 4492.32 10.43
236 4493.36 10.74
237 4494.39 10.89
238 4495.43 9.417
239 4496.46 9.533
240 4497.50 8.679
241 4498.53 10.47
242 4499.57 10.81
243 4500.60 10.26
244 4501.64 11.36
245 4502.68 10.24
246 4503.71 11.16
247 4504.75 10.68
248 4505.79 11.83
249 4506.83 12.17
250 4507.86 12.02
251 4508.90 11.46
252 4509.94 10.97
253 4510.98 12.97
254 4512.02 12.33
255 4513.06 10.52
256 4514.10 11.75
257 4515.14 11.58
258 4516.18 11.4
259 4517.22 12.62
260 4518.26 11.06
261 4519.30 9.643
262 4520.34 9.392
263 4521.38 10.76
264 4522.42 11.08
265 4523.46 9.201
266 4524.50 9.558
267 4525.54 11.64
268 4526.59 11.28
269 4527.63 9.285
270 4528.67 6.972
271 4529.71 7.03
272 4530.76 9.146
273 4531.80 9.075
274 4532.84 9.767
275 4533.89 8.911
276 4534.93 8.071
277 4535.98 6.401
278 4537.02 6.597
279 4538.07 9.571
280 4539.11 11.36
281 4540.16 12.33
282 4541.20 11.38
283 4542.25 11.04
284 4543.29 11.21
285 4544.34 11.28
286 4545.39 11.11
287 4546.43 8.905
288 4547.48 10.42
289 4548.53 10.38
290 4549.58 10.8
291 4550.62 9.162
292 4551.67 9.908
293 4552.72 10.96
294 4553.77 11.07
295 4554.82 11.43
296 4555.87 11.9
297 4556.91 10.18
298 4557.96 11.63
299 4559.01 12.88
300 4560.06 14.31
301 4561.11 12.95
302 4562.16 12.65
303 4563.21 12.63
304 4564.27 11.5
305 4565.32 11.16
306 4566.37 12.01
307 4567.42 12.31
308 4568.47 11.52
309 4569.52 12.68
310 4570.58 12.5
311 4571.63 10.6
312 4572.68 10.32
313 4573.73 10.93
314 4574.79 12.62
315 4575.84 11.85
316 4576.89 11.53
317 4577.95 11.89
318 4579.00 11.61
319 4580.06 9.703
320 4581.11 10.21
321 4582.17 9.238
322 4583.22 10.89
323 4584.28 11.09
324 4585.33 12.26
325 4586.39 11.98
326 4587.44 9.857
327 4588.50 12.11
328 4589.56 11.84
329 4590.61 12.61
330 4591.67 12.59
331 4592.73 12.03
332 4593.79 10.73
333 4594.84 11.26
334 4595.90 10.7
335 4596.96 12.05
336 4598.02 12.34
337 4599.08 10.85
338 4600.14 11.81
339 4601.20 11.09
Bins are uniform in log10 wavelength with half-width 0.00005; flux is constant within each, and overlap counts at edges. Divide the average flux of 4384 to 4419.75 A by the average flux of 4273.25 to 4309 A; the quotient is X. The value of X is 1.5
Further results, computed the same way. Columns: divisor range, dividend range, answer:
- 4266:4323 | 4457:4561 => 1.76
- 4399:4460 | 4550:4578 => 1.35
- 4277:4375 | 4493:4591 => 1.51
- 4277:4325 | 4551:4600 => 1.90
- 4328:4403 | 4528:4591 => 1.32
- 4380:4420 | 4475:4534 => 1.36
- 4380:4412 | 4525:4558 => 1.32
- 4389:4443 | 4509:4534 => 1.22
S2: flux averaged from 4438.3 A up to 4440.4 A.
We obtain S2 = 11.6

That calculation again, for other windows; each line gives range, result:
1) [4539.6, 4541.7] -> 11.9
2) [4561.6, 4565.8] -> 12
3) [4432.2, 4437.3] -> 8.15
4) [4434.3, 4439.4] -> 7.58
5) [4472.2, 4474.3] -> 11.5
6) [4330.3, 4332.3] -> 9.5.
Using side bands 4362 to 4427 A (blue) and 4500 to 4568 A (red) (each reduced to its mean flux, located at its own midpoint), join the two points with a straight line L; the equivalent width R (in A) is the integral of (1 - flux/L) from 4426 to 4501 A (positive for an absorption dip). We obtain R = -0.7 A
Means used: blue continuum 8.23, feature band 9.56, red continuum 10.7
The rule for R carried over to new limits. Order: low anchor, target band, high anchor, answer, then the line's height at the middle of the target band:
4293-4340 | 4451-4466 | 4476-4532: 2.2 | 9.57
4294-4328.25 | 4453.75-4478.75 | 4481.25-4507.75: 2.2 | 9.8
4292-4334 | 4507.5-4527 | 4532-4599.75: -1.8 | 10.2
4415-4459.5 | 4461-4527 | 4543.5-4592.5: -3.3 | 10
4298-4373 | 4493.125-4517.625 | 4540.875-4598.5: -1.8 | 10.3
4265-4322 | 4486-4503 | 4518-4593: -1.6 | 9.63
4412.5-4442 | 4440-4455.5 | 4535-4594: -1.2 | 9.27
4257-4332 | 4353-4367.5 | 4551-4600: -3.0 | 7.25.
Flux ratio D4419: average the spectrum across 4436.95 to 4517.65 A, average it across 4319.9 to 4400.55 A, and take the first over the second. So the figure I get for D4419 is 1.25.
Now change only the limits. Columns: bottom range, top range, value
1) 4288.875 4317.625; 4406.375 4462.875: 1.66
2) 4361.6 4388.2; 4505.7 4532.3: 1.31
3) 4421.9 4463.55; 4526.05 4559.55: 1.12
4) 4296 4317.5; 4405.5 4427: 1.55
